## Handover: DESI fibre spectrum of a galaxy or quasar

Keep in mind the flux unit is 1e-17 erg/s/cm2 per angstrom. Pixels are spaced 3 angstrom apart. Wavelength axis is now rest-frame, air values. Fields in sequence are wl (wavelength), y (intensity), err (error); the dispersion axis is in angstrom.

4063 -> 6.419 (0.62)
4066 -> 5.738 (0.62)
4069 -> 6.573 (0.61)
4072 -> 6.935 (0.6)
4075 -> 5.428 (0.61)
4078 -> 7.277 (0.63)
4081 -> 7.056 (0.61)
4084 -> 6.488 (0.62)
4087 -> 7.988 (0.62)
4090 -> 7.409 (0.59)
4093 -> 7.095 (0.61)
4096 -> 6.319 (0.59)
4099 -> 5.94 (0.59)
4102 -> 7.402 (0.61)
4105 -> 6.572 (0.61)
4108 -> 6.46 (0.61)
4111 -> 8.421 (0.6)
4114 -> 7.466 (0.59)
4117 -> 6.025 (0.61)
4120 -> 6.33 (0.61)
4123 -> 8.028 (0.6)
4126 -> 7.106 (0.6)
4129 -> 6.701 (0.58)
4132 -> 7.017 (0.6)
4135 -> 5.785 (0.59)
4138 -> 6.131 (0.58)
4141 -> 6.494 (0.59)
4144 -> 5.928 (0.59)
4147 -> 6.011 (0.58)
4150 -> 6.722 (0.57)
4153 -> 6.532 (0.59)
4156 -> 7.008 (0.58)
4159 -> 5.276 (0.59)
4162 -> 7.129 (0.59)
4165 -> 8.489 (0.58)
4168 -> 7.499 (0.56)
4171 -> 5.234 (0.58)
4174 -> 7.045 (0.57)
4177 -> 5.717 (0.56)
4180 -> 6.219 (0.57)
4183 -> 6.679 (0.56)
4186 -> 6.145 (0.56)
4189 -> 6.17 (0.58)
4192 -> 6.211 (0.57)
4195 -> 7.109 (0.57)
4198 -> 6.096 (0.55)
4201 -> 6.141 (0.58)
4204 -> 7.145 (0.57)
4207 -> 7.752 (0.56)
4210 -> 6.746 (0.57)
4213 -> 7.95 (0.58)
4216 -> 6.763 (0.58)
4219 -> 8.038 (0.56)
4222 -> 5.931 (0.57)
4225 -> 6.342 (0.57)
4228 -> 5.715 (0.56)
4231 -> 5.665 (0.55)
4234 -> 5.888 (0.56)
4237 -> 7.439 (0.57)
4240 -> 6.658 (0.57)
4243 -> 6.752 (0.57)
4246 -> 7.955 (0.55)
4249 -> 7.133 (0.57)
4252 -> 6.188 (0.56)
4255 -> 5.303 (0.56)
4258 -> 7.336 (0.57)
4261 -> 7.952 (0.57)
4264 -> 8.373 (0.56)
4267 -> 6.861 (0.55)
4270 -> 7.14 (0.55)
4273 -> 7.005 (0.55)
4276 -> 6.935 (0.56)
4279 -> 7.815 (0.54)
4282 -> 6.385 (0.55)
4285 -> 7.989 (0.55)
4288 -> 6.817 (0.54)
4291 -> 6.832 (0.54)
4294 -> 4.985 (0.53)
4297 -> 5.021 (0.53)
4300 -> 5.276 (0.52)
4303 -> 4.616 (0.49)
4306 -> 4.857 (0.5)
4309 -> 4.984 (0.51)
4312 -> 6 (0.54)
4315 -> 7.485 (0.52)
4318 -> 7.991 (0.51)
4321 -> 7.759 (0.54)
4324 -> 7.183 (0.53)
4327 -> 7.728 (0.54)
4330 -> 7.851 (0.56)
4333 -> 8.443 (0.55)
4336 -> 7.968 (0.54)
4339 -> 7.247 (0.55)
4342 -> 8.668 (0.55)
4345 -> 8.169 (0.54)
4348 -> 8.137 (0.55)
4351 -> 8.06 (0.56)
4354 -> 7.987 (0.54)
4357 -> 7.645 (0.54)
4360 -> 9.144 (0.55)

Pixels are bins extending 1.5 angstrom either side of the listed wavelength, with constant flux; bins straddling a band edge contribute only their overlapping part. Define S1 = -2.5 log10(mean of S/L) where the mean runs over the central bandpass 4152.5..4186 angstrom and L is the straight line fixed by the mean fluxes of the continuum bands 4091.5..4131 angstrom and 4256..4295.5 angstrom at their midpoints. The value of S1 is 0.06 mag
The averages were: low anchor 6.91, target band 6.6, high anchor 7.09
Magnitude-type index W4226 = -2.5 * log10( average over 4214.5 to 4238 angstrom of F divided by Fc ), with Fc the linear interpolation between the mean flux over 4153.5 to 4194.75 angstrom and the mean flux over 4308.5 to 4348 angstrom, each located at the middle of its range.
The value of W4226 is 0.072 mag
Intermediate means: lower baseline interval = 6.54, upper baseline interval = 7.59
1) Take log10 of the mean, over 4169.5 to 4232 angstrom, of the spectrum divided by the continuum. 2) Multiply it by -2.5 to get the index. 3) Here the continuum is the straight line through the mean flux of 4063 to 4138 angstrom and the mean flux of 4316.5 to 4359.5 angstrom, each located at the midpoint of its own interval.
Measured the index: 0.12 mag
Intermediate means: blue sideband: 6.79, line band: 6.52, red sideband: 7.95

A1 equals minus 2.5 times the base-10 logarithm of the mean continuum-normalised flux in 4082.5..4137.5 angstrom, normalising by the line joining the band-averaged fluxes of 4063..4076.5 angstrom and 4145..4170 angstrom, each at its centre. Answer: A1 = -0.07 mag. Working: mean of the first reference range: 6.2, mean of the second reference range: 6.78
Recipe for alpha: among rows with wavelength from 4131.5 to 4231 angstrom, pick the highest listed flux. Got 8.489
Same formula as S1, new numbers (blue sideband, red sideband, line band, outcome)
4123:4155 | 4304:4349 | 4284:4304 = 0.21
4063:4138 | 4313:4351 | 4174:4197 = 0.13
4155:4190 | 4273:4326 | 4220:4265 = -0.04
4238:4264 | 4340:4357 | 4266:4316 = 0.19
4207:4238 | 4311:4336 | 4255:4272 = -0.04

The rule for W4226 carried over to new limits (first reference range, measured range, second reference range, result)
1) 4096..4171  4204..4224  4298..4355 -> -0.04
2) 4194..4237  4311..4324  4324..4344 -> 0.06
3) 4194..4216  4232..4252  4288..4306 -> -0.09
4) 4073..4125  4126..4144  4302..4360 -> 0.09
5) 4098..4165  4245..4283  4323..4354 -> 0.06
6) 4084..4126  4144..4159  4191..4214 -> 0.09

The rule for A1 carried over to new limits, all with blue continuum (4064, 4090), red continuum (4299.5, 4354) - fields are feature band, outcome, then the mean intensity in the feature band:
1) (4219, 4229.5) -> 0.116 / 6.29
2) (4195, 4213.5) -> 0.005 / 6.93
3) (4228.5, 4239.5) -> 0.116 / 6.3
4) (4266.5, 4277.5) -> 0.014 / 7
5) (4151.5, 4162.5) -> 0.073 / 6.43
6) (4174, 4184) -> 0.100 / 6.31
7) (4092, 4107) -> 0.019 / 6.64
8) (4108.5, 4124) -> -0.059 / 7.18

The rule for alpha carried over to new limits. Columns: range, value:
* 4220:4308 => 8.373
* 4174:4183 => 7.045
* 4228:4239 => 7.439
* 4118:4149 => 8.028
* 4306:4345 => 8.668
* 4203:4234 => 8.038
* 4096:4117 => 8.421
